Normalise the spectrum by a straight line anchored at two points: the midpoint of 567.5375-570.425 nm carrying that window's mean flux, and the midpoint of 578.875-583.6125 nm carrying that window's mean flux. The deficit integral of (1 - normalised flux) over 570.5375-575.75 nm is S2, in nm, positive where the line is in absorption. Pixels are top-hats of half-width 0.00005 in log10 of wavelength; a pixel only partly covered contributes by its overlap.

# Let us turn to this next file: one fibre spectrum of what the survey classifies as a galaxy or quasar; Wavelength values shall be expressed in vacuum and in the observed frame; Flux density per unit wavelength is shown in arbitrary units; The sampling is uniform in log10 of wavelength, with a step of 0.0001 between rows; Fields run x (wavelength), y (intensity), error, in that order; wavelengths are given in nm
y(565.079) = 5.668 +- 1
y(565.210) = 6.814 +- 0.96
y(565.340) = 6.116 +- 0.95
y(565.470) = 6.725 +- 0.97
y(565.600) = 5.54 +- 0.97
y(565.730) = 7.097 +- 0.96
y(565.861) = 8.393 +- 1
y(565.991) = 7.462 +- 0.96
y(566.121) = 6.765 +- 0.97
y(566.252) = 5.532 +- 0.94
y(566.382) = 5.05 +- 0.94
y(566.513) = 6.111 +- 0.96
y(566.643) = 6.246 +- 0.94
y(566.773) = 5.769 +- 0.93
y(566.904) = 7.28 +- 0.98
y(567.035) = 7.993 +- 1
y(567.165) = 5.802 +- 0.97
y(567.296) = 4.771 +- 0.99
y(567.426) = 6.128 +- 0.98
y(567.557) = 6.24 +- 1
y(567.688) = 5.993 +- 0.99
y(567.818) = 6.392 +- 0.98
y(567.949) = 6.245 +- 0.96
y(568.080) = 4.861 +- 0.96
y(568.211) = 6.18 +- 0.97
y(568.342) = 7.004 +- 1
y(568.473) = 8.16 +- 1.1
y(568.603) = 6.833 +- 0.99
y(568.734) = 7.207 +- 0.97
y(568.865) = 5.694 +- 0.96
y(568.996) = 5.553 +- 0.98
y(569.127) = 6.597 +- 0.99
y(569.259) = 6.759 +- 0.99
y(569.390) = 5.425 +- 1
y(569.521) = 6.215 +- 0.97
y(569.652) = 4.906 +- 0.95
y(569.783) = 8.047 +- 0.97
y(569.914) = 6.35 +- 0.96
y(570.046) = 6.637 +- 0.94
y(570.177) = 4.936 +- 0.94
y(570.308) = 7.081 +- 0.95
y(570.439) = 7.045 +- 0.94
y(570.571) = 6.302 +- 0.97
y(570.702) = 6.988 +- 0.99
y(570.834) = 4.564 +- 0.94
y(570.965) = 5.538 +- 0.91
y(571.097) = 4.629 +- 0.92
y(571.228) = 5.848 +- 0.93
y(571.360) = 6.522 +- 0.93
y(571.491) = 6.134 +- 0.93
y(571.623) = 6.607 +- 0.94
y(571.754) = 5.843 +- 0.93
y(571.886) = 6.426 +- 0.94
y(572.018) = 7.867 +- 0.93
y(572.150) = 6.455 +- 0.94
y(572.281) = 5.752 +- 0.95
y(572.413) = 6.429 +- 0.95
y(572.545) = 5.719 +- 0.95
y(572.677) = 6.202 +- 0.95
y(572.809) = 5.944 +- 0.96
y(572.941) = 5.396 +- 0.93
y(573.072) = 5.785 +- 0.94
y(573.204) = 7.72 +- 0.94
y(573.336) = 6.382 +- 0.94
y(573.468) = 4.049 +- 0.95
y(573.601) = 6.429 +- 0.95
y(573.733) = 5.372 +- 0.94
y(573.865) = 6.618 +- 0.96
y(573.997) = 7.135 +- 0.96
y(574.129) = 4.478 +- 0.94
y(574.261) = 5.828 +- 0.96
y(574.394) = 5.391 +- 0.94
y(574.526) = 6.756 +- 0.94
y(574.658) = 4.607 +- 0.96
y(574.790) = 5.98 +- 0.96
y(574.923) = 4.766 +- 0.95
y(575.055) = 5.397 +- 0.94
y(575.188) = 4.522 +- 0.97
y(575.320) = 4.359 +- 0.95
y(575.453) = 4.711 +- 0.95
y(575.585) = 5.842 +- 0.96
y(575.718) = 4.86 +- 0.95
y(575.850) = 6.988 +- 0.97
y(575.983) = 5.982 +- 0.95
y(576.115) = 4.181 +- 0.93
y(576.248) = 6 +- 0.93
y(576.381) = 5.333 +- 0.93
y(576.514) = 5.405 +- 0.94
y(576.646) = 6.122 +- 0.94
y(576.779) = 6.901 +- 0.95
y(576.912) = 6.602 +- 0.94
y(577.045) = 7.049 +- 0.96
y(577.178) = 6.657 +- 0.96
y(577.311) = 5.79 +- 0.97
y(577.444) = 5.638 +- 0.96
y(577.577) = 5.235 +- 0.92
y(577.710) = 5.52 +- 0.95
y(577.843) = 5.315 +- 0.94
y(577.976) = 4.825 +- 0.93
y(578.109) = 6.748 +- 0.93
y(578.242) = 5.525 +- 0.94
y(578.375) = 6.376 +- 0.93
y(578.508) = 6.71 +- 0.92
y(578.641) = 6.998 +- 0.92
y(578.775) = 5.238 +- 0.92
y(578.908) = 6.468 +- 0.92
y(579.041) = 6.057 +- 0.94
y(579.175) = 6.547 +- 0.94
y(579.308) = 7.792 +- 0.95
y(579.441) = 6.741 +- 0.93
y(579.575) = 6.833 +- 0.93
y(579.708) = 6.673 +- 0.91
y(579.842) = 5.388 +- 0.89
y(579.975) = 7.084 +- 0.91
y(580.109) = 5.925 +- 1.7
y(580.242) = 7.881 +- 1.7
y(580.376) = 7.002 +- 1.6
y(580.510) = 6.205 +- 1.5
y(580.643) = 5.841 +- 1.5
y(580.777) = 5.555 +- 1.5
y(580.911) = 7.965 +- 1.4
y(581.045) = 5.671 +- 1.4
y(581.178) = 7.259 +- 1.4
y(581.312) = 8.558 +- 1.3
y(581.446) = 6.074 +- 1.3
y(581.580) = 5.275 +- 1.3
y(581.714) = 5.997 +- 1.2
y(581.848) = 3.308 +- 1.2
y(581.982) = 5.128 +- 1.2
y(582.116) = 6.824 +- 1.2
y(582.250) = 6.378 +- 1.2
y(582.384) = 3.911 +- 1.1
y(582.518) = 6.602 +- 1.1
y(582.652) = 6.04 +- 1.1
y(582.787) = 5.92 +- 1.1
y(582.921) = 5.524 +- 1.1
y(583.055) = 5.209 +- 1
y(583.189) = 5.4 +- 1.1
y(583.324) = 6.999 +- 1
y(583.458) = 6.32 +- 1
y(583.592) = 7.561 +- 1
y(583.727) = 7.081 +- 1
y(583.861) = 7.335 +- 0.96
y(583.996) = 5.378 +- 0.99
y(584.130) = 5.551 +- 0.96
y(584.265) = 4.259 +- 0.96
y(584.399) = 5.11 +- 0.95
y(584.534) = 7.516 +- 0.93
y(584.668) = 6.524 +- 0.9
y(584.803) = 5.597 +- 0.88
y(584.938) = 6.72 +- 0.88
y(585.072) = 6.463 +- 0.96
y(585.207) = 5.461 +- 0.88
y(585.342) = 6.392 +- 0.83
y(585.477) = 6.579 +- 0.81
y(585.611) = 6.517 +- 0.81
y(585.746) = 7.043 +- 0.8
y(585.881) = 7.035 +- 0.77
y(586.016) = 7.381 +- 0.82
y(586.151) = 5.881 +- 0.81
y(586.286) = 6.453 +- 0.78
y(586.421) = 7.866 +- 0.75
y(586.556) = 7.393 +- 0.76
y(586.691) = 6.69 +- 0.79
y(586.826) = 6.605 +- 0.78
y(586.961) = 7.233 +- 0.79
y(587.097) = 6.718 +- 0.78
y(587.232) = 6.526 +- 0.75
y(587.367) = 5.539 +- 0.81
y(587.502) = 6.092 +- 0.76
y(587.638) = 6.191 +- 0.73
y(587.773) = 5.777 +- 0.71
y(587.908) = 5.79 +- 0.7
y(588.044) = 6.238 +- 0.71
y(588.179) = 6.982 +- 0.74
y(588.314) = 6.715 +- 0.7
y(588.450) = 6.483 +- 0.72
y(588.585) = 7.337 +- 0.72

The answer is 0.42 nm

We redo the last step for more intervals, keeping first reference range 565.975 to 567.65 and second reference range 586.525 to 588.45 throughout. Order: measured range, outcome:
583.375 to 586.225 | 0.019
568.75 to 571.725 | 0.057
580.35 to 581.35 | -0.051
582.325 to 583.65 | 0.092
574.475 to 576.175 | 0.272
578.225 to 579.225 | 0.011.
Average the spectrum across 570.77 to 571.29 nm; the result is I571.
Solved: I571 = 5.15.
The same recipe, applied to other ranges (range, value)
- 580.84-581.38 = 7.35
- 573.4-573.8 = 5.28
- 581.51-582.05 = 4.93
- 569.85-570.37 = 6.24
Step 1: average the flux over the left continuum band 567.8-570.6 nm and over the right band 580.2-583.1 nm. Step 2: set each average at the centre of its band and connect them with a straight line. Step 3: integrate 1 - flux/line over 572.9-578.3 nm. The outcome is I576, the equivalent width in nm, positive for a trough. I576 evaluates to 0.45 nm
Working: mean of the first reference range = 6.38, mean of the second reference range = 6.09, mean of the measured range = 5.71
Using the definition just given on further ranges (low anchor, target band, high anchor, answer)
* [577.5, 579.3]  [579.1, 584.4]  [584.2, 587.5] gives 0.01 nm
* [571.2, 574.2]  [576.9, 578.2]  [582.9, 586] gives 0.06 nm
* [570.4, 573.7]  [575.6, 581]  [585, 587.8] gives 0.09 nm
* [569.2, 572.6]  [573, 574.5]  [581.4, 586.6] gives 0.06 nm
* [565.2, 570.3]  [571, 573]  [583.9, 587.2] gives 0.08 nm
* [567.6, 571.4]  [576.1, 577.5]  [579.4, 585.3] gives 0.04 nm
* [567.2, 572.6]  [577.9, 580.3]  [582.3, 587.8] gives -0.06 nm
